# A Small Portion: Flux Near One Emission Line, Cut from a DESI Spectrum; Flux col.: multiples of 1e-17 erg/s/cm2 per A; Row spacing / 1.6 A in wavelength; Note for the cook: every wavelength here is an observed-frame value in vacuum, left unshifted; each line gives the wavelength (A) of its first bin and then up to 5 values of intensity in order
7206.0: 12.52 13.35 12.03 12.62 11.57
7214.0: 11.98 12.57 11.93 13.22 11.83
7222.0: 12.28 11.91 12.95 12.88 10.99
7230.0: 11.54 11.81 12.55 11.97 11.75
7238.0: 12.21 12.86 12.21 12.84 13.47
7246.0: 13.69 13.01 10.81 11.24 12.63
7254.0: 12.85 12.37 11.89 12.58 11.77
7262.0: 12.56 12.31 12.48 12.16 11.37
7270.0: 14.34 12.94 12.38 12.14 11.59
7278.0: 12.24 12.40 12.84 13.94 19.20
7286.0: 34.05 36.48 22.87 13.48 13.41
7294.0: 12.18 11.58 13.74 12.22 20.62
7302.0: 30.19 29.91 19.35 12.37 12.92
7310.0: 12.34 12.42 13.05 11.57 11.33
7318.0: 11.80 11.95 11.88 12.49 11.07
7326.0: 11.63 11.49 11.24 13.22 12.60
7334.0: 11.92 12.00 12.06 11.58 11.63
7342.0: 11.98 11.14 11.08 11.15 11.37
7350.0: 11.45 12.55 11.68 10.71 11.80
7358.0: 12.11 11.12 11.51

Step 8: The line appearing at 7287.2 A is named [S II]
